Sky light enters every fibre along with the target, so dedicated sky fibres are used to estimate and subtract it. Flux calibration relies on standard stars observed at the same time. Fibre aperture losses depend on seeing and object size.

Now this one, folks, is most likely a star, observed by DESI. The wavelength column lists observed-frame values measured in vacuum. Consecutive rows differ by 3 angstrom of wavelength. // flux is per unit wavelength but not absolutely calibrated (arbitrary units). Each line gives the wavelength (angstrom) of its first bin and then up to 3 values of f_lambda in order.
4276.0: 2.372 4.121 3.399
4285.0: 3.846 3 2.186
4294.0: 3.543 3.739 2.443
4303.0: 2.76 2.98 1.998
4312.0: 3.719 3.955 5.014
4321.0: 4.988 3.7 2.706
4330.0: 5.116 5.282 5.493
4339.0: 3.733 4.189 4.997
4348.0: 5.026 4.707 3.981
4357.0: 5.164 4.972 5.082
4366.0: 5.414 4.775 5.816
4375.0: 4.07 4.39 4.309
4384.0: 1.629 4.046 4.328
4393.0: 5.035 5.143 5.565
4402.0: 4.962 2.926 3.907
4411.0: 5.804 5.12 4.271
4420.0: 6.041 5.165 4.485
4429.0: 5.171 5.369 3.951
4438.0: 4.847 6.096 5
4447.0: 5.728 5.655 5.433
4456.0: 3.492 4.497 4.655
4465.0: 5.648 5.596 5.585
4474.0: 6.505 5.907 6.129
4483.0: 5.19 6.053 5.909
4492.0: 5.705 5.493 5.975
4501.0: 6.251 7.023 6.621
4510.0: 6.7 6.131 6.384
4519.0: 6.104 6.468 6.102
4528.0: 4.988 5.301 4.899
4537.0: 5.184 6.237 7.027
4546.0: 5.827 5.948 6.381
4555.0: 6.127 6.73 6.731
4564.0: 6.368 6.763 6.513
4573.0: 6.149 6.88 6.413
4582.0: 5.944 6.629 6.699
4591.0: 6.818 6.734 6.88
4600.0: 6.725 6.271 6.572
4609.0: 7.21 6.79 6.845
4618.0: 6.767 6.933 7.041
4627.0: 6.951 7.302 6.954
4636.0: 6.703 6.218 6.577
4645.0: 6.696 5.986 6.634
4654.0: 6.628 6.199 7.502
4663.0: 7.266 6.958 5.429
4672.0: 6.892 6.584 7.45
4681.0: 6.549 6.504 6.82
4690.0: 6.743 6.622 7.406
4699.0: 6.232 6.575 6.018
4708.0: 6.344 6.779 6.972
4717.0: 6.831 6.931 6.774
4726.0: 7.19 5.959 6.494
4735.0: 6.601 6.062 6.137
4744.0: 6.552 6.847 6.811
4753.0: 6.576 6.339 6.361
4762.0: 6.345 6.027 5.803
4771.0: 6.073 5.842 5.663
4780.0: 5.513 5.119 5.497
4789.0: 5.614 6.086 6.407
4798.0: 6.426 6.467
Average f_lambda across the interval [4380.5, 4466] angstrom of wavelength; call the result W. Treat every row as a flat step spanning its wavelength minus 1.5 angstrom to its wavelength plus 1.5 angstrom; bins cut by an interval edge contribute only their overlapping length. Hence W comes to 4.77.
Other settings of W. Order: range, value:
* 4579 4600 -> 6.61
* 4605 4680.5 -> 6.76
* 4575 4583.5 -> 6.38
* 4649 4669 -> 6.73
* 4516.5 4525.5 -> 6.26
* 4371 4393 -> 4.11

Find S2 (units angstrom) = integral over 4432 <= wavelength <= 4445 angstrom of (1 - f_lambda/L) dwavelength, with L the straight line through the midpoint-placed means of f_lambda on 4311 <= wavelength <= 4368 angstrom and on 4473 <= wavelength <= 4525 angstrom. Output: 1.3 angstrom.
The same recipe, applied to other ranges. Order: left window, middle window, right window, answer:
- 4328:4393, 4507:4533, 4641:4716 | -1.9 angstrom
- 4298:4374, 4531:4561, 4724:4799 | -4.6 angstrom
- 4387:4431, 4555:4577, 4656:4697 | -2.1 angstrom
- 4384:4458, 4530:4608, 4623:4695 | -4.4 angstrom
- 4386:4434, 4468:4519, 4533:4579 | -3.8 angstrom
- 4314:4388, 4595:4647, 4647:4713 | -4.3 angstrom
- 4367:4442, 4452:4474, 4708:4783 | -0.5 angstrom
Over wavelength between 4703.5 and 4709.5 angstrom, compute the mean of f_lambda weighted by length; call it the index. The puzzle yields 6.18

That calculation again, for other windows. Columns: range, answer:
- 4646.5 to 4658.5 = 6.36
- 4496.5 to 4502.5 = 6.11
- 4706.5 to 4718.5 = 6.73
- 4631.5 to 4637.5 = 6.83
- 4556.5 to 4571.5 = 6.62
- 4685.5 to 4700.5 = 6.76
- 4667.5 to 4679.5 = 6.59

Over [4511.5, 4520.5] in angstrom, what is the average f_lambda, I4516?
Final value 6.21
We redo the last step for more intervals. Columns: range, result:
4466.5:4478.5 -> 5.9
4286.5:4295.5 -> 2.91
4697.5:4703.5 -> 6.4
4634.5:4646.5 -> 6.55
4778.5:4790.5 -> 5.44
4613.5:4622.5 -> 6.85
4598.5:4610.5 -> 6.69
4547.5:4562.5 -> 6.38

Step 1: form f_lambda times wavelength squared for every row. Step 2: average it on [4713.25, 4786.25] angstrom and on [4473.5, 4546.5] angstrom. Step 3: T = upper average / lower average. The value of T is 1.16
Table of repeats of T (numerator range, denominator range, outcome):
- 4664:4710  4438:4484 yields 1.35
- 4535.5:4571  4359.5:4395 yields 1.53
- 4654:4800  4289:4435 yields 1.73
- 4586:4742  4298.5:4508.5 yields 1.54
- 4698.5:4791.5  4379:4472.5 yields 1.50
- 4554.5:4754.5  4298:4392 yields 1.81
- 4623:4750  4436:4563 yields 1.24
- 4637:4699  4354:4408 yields 1.67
